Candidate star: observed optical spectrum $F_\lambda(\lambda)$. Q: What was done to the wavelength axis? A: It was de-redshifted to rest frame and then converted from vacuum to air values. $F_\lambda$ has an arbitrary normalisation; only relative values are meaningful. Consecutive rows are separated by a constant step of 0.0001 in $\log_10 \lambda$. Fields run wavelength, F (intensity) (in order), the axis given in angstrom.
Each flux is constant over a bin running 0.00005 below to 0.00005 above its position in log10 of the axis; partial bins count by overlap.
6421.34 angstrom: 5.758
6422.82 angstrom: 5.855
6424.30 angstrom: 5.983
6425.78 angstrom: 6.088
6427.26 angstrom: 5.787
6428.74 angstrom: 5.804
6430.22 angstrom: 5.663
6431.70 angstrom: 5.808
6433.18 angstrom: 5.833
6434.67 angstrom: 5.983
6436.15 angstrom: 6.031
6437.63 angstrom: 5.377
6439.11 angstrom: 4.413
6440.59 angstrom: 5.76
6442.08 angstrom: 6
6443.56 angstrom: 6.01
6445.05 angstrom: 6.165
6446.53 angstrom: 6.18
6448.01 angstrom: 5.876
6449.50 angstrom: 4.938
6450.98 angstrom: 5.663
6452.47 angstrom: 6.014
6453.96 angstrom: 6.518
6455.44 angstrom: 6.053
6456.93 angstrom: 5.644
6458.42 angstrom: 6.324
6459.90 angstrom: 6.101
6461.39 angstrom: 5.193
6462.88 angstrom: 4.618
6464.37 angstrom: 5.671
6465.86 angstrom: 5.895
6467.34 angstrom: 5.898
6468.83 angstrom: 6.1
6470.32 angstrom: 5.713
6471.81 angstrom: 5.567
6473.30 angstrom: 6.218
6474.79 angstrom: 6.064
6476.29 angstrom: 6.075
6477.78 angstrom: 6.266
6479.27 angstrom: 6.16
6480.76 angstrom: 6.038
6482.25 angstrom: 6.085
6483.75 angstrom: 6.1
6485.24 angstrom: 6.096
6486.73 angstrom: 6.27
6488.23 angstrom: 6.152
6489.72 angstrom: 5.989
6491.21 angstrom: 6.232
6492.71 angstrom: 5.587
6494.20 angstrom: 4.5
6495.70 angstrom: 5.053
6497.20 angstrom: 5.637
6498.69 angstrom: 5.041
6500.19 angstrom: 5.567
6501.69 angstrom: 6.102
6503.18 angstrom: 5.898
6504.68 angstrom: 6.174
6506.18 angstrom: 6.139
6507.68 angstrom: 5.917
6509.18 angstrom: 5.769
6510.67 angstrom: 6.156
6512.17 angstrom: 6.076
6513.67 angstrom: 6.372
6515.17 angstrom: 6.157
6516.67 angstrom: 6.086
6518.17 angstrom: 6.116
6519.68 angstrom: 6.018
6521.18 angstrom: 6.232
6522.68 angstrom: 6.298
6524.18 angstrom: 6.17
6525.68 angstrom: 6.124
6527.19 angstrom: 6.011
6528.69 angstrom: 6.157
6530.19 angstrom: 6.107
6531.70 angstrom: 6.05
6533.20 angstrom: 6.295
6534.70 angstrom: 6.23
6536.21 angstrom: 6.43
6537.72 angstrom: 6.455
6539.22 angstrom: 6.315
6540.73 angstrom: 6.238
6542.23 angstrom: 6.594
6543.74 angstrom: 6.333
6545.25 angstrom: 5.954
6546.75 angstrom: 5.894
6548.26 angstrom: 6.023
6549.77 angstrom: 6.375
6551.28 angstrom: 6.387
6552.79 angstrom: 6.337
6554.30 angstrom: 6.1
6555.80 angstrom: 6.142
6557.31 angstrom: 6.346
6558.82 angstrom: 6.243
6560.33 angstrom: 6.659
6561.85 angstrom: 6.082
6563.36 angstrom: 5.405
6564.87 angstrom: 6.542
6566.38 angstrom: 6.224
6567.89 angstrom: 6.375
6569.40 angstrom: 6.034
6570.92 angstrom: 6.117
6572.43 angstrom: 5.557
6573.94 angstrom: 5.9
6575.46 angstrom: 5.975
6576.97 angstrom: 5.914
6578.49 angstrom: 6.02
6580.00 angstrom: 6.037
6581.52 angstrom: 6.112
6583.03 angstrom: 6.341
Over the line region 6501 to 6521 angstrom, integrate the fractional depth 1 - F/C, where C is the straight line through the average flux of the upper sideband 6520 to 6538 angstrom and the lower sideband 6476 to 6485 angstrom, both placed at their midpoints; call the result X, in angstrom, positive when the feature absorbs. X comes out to 0.3 angstrom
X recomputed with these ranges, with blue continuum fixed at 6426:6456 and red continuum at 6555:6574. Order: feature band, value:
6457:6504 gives 0.75 angstrom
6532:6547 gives -0.53 angstrom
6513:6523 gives -0.28 angstrom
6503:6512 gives -0.06 angstrom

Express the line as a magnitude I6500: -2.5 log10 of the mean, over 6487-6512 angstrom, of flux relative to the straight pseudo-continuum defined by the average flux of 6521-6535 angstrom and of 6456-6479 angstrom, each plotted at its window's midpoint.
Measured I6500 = 0.05 mag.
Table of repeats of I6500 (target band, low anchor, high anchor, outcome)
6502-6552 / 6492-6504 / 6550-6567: -0.07 mag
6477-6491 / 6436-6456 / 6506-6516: -0.03 mag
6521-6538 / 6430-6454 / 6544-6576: -0.03 mag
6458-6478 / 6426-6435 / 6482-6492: 0.04 mag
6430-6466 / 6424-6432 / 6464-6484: 0.03 mag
